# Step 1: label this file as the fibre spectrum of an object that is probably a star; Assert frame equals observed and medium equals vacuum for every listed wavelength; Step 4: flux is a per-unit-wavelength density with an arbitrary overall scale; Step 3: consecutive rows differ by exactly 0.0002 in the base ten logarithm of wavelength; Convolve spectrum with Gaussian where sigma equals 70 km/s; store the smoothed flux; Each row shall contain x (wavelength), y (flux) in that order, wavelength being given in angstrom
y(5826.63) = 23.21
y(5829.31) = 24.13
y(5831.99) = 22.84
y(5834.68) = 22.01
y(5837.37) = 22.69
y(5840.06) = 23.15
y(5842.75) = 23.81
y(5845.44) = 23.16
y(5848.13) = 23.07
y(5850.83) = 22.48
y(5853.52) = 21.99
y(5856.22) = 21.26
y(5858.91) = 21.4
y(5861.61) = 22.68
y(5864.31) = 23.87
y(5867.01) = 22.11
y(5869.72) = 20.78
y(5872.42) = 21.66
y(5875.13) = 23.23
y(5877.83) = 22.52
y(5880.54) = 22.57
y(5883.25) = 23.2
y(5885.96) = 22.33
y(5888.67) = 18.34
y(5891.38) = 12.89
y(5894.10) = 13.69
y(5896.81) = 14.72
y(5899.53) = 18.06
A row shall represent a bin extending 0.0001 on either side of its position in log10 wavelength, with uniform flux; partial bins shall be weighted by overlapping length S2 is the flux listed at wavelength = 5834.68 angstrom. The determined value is 22.01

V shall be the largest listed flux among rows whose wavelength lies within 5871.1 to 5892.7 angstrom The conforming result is 23.23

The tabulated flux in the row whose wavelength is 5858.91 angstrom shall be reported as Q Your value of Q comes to 21.4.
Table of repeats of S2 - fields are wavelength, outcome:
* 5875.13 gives 23.23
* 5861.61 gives 22.68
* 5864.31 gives 23.87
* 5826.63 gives 23.21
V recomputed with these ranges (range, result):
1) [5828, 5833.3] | 24.13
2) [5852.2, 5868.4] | 23.87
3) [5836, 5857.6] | 23.81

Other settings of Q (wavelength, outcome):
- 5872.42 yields 21.66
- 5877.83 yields 22.52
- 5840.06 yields 23.15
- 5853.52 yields 21.99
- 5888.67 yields 18.34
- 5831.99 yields 22.84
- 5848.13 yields 23.07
